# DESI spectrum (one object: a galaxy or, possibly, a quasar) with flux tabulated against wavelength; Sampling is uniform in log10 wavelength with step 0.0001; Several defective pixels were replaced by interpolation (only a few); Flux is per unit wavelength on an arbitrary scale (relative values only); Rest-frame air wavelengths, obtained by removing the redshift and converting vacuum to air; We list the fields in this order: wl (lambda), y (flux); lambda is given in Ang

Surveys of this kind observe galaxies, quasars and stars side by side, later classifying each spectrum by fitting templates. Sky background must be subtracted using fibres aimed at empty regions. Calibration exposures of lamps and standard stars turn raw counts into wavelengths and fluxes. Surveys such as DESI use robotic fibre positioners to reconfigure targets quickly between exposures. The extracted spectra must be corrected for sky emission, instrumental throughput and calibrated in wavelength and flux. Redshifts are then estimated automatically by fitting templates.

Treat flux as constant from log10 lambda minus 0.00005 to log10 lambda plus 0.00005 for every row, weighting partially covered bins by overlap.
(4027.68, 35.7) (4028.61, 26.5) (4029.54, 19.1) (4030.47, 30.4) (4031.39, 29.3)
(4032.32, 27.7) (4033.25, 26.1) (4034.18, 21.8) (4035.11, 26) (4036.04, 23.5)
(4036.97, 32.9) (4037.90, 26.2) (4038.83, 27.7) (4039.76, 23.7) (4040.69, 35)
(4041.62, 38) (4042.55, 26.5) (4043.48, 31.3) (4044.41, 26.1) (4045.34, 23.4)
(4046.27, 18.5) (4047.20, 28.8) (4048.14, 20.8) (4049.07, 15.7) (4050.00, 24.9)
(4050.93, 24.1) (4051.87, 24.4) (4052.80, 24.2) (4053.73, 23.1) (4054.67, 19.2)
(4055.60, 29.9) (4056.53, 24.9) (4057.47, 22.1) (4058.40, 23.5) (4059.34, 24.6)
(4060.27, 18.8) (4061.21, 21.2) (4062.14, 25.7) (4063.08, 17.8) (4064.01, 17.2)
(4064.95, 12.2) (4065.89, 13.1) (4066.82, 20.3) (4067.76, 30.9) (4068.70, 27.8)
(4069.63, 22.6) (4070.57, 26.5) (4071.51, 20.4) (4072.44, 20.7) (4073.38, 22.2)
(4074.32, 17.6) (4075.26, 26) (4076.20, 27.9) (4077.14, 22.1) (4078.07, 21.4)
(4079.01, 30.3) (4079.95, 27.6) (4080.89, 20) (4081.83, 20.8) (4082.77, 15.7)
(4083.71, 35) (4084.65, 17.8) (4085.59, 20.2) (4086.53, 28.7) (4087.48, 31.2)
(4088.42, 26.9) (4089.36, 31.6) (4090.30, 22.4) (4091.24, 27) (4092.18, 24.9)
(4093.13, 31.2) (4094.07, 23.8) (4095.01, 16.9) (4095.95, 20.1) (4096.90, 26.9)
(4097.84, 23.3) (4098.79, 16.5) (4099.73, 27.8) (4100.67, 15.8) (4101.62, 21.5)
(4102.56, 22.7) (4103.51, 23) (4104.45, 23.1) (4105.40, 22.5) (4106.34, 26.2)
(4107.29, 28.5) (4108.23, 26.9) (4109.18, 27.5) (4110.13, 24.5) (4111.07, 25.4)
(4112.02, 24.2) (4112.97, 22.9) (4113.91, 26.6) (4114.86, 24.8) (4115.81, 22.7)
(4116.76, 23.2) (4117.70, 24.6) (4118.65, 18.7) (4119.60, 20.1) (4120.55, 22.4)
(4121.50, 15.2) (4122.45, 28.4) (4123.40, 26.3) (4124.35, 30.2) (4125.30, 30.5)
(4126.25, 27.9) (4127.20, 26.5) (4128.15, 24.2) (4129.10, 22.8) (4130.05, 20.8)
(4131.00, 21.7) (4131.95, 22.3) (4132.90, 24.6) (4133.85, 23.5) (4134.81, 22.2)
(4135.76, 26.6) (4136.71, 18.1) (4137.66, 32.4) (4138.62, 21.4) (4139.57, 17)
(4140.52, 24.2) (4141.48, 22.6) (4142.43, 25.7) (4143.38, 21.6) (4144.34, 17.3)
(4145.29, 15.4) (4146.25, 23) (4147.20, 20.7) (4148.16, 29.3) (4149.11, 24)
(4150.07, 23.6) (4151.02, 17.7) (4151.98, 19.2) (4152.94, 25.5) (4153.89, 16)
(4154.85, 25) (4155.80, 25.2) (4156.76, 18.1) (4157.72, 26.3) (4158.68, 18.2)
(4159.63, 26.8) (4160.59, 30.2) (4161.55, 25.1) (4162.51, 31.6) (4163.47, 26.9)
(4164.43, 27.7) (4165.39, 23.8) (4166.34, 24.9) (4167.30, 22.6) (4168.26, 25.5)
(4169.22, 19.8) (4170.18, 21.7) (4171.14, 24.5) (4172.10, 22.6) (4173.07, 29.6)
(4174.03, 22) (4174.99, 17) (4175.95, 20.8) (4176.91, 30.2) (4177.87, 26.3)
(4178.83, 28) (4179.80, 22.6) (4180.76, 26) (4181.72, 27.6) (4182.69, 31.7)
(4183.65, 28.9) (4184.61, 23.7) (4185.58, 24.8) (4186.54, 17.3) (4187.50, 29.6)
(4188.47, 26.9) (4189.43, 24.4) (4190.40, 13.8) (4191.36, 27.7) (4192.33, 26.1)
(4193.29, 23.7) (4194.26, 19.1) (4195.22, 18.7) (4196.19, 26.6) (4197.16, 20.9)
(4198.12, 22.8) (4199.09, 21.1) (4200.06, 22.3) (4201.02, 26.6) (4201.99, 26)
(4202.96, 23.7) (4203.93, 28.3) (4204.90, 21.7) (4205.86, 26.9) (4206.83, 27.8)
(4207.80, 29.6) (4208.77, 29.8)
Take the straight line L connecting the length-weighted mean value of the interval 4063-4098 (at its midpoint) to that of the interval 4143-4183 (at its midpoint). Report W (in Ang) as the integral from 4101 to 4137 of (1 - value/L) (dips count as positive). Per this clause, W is -0.6 Ang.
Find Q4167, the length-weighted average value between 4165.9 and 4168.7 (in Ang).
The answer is 24.3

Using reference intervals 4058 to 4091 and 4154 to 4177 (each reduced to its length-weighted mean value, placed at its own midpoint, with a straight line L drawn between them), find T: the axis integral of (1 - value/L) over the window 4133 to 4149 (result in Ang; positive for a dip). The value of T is 0.8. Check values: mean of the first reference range 23.1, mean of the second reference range 24.2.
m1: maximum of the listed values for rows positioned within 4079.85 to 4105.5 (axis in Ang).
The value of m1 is 35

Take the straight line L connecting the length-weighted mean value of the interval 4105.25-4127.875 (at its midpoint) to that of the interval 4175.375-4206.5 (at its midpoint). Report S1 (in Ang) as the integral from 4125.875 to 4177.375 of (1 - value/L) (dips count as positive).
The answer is 2.7 Ang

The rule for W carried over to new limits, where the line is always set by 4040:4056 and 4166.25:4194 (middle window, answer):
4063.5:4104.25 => 3.2 Ang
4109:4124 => 0.8 Ang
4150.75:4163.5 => 0.5 Ang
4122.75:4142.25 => 0.4 Ang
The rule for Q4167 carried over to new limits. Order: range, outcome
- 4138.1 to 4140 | 19.5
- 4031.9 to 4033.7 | 26.9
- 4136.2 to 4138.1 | 25.2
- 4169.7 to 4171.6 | 23.1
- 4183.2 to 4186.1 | 25.7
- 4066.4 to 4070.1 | 25.5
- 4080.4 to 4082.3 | 20.5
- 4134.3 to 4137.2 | 22.4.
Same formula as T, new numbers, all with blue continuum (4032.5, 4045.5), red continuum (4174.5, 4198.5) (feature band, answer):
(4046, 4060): 2.2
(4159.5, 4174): -0.4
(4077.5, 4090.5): 0.8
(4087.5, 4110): 1.7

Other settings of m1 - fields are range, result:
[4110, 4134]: 30.5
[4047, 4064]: 29.9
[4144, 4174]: 31.6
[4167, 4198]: 31.7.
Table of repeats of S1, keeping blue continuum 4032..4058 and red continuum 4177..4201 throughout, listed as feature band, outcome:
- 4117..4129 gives 0.19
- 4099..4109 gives 0.54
